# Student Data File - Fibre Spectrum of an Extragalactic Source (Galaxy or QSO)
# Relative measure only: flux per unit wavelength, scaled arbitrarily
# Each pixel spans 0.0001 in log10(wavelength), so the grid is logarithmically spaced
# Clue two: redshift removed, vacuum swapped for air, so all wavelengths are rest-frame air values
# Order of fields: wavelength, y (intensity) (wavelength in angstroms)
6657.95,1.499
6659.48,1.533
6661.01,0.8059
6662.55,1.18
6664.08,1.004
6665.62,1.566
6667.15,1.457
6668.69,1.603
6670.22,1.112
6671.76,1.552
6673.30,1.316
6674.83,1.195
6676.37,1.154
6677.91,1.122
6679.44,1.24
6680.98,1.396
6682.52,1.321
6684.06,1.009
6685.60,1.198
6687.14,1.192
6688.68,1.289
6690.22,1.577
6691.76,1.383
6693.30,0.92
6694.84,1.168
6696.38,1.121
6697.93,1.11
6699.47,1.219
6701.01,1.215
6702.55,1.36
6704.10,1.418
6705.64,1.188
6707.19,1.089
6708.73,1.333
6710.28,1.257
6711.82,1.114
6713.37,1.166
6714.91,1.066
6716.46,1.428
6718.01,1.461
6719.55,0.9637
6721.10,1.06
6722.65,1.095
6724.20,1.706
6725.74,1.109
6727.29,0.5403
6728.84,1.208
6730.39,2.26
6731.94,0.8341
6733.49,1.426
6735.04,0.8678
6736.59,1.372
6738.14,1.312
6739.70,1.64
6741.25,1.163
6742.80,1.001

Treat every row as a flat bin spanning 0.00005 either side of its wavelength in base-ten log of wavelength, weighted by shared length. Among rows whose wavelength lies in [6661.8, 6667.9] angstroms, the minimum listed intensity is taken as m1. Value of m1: 1.004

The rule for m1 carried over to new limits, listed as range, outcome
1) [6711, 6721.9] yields 0.9637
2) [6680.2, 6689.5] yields 1.009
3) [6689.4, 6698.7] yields 0.92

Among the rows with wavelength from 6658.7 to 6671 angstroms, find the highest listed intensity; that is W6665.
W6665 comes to 1.603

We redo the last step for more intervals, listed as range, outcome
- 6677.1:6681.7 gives 1.396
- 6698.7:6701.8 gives 1.219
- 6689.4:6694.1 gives 1.577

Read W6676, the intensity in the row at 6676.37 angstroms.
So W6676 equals 1.154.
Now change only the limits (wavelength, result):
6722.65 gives 1.095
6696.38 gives 1.121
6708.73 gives 1.333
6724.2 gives 1.706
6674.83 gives 1.195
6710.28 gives 1.257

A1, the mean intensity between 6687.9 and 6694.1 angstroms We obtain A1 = 1.29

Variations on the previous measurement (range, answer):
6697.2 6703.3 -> 1.23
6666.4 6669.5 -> 1.52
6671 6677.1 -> 1.3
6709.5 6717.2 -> 1.21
